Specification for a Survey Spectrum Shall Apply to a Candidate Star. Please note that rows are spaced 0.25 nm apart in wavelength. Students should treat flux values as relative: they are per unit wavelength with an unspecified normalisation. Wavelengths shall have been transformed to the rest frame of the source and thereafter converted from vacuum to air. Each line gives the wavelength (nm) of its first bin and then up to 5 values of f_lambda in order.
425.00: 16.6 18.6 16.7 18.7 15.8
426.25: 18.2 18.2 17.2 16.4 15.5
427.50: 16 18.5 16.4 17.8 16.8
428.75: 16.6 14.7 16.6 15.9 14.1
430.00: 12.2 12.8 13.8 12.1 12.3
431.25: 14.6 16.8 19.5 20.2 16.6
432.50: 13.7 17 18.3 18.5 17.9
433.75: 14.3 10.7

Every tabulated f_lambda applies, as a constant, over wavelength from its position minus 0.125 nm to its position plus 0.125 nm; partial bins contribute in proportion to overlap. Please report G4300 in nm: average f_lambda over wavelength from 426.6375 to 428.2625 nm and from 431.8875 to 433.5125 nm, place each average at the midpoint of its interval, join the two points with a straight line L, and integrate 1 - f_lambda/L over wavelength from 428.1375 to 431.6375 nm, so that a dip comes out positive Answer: 0.46 nm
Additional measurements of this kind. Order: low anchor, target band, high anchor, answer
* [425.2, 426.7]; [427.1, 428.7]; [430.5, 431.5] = -0.08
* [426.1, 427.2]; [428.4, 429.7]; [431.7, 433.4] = 0.11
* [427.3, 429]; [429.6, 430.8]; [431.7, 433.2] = 0.28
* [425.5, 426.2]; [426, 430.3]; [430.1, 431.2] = -0.29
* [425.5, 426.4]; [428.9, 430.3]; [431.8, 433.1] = 0.23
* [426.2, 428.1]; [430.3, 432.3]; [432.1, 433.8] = 0.15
